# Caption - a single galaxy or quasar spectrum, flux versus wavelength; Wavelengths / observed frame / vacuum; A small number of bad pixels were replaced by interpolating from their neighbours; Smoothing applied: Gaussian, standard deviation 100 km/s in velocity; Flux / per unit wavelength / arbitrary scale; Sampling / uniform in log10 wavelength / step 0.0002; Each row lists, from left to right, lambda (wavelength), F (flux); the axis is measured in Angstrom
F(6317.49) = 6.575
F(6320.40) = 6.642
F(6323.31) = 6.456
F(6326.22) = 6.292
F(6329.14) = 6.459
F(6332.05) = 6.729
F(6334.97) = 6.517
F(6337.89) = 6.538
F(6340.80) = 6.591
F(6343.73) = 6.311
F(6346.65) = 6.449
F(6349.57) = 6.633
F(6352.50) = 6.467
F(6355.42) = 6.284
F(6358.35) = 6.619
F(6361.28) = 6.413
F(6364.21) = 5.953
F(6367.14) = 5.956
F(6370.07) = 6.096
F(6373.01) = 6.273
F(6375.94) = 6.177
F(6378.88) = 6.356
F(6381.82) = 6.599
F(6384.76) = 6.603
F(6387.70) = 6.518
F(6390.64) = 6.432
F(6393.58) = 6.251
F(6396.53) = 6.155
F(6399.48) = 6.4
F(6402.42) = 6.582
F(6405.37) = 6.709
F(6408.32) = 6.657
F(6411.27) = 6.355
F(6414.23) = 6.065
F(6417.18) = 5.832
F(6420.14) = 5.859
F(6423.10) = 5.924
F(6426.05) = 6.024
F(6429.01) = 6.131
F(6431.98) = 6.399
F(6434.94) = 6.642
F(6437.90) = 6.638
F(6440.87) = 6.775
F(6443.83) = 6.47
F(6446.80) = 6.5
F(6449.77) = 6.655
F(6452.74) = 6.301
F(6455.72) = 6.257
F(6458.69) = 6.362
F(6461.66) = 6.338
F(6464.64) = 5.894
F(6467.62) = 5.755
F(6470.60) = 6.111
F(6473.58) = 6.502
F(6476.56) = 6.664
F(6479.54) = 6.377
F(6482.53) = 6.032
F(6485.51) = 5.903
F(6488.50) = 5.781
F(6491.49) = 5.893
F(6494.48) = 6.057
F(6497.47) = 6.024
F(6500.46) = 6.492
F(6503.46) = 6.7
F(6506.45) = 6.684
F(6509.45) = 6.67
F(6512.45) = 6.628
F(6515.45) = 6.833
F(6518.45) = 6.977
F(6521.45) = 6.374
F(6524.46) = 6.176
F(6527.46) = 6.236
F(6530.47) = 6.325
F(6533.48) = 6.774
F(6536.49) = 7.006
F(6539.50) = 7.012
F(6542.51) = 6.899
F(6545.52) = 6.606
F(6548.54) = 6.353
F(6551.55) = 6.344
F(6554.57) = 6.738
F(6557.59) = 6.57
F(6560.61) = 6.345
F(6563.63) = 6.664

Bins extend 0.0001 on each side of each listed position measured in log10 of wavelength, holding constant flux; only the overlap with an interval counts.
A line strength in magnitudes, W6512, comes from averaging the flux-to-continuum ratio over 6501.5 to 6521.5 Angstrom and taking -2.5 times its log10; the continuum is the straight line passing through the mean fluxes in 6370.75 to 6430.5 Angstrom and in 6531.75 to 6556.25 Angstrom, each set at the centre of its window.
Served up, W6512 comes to -0.02 mag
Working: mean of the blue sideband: 6.29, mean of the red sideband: 6.71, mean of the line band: 6.71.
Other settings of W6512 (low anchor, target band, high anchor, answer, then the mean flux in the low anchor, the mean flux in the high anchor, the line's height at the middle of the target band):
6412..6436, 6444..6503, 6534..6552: 0.02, 6.11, 6.73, 6.37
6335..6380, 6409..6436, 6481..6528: 0.04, 6.35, 6.34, 6.35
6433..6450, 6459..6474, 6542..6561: 0.08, 6.61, 6.55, 6.59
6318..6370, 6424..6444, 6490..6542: 0.01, 6.42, 6.53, 6.48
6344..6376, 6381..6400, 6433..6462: -0.01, 6.31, 6.5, 6.38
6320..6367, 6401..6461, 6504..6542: 0.03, 6.44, 6.65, 6.54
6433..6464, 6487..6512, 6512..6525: 0.05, 6.48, 6.62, 6.58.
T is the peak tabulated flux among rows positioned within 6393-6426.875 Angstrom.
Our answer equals 6.709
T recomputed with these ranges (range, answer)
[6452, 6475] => 6.502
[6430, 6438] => 6.642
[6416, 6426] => 5.924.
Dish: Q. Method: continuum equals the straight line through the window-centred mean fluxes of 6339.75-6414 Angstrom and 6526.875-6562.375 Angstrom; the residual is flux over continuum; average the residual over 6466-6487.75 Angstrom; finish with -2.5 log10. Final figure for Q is 0.06 mag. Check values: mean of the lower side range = 6.39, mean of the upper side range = 6.61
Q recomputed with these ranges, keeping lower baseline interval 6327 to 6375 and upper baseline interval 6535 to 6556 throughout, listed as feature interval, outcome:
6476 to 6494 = 0.09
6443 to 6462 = 0.02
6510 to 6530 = 0.02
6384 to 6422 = 0.02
